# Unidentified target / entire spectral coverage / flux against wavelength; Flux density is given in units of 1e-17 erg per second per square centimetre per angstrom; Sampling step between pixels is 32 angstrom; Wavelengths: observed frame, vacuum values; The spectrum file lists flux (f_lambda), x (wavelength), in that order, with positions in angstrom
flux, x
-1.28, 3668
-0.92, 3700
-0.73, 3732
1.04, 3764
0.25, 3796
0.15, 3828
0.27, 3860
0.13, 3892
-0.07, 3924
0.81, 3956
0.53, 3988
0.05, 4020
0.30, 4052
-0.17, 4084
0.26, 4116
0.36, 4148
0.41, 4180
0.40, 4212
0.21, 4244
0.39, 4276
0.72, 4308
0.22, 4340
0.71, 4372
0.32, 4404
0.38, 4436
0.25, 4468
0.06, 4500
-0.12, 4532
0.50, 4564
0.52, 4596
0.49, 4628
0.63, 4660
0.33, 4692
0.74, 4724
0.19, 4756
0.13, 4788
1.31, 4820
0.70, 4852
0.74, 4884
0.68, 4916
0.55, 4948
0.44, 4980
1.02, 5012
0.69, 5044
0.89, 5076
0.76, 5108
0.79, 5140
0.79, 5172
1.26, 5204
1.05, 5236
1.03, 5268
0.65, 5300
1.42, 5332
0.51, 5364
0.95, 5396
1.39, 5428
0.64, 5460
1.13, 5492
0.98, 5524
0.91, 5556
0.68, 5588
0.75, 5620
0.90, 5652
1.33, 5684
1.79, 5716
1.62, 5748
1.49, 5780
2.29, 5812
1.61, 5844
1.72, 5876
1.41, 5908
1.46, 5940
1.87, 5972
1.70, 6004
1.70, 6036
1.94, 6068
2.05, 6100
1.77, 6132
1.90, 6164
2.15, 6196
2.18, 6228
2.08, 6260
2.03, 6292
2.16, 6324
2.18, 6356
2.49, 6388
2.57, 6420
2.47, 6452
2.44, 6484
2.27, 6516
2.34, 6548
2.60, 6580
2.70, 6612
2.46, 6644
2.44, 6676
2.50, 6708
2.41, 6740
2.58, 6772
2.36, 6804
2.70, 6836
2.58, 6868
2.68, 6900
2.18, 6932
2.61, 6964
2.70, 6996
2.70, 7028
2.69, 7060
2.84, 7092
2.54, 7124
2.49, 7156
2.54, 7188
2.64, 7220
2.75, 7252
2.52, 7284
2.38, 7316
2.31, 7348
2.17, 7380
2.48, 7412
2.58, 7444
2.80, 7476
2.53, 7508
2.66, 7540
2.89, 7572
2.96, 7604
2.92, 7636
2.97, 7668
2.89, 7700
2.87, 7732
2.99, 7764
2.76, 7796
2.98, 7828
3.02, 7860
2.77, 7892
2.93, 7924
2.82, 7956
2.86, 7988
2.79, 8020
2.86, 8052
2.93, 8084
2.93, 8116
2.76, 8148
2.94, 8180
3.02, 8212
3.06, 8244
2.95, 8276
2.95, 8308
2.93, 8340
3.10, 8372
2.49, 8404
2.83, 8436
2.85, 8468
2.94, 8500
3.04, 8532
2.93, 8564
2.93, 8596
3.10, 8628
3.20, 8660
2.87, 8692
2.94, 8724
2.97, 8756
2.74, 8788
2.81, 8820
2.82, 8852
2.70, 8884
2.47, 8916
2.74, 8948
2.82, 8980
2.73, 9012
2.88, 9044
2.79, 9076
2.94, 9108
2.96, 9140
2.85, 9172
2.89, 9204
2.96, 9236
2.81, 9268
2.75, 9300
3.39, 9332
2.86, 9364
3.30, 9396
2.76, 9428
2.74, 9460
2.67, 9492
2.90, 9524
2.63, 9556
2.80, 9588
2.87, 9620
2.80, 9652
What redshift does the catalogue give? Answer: 0.43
